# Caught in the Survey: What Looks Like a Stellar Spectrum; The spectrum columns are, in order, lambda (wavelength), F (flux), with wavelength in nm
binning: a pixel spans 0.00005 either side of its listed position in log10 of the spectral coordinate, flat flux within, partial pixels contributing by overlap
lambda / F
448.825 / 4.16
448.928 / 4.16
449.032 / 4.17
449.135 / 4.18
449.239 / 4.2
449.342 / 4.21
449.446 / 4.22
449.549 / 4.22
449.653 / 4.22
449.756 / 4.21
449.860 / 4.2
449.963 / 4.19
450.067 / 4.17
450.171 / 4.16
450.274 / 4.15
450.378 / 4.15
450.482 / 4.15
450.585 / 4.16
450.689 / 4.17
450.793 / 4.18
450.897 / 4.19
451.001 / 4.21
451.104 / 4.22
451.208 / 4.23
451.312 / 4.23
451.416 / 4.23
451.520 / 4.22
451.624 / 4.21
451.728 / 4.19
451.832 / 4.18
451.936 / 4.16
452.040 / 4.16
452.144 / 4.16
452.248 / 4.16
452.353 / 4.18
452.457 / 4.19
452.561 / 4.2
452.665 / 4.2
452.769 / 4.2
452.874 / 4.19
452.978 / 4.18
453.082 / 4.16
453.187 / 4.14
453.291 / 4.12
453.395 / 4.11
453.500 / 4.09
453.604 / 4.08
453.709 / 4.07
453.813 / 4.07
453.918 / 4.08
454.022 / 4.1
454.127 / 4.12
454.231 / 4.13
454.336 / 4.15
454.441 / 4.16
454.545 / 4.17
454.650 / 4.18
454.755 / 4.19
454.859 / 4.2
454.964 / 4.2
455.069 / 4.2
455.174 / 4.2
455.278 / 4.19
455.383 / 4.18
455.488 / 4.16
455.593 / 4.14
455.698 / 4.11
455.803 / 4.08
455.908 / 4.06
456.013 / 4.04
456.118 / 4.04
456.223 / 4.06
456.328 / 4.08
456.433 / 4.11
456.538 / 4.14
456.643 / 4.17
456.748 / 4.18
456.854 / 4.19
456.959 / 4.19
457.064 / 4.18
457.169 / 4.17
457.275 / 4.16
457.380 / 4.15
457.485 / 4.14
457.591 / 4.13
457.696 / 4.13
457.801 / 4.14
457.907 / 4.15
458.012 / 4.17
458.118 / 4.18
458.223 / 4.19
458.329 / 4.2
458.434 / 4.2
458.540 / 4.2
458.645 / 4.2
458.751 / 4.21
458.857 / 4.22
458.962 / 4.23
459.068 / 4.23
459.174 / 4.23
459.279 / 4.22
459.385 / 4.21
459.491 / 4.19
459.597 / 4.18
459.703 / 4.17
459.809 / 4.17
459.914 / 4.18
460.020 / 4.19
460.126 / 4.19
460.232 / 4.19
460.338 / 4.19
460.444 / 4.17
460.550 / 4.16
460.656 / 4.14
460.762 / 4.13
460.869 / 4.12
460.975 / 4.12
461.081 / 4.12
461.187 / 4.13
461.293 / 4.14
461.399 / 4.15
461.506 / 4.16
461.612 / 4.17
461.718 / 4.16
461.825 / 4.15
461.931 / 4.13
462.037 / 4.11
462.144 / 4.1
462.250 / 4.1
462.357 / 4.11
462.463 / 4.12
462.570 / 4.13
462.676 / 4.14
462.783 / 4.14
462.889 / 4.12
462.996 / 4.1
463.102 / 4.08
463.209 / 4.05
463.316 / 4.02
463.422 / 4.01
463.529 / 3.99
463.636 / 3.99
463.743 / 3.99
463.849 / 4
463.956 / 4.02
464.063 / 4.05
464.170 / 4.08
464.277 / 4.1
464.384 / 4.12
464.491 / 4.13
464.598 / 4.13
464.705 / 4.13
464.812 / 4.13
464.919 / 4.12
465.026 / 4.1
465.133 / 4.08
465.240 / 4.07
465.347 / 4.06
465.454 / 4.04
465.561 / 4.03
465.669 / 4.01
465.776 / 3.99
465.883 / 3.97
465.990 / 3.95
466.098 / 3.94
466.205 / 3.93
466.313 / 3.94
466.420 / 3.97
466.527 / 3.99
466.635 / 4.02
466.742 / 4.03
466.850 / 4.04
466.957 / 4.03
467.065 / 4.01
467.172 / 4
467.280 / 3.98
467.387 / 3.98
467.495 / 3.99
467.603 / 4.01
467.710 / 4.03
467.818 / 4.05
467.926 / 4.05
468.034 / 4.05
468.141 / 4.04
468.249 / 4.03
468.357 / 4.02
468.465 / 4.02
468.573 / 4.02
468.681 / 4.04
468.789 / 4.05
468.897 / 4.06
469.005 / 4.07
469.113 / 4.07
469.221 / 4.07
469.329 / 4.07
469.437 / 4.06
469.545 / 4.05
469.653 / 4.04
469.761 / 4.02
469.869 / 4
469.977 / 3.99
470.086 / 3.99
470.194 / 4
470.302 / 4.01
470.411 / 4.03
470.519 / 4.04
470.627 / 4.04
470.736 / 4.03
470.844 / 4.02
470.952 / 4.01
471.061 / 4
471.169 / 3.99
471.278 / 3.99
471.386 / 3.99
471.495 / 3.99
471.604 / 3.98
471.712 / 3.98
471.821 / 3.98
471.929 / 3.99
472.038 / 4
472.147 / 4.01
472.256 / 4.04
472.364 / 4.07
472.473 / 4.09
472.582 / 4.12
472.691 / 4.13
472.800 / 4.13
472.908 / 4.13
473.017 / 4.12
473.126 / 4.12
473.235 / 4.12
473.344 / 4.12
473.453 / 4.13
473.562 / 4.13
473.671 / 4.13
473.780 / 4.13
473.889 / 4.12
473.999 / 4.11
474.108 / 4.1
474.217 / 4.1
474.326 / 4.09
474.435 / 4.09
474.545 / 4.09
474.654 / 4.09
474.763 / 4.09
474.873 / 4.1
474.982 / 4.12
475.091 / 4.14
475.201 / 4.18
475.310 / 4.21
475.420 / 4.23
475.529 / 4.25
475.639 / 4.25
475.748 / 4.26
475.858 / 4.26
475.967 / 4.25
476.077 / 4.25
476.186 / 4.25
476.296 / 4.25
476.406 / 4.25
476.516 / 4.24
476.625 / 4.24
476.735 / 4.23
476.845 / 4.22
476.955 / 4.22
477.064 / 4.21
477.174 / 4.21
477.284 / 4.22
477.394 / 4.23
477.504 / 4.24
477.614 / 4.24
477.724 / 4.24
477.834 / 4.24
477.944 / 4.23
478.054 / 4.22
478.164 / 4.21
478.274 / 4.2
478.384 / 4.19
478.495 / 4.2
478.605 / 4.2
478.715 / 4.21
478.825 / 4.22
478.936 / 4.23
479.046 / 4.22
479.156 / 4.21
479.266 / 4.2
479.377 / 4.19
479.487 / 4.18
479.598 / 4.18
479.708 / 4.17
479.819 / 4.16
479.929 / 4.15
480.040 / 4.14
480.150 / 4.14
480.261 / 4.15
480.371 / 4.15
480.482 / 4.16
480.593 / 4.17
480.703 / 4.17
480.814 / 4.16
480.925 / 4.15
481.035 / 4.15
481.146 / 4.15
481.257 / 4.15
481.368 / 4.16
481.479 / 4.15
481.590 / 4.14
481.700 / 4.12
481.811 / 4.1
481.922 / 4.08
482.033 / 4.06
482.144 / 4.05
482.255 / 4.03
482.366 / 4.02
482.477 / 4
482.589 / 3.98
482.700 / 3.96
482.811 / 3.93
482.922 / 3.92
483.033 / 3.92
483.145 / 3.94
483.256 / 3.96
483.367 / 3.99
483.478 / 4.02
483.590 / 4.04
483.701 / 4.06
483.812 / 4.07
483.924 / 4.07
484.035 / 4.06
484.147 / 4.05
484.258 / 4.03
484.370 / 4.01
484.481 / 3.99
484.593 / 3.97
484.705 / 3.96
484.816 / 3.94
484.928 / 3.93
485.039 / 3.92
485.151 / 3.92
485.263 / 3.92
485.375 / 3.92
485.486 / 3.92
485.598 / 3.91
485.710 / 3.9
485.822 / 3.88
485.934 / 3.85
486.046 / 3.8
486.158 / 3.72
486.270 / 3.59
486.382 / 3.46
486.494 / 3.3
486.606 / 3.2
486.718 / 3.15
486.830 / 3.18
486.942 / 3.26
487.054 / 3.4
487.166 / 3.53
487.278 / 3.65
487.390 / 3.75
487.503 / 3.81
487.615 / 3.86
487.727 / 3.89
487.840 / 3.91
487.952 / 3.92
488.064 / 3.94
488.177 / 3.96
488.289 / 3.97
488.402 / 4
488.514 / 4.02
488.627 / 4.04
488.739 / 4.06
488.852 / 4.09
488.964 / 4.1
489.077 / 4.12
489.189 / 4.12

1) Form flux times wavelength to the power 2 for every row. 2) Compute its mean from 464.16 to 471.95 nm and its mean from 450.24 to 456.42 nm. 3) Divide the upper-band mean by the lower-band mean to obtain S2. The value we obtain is 1.03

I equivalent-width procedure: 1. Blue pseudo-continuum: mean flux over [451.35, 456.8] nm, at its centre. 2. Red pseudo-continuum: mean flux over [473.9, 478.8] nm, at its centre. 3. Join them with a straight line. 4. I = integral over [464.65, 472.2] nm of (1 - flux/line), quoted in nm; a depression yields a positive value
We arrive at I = 0.28 nm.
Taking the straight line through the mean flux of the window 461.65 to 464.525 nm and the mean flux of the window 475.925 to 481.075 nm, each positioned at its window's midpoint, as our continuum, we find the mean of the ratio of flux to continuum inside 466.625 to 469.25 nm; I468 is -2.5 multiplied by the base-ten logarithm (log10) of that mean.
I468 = 0.024 mag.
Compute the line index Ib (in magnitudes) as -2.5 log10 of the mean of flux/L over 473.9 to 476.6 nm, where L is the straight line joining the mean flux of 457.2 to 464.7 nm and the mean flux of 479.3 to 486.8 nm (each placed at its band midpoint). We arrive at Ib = -0.04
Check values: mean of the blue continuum 4.14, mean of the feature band 4.18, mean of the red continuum 3.98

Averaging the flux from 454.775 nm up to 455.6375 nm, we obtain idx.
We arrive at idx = 4.19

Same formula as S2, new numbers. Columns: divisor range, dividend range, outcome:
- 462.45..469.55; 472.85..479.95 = 1.08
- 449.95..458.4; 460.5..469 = 1.02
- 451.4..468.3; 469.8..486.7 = 1.07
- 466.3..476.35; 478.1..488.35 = 1.02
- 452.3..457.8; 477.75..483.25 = 1.11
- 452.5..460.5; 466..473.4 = 1.03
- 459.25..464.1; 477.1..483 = 1.09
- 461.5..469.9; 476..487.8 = 1.06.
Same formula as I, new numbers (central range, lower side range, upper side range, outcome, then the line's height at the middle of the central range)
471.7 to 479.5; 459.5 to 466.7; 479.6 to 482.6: -0.103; 4.11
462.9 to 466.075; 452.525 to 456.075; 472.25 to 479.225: 0.082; 4.16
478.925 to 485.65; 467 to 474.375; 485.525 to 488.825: -0.427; 3.82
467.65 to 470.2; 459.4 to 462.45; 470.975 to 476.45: 0.056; 4.13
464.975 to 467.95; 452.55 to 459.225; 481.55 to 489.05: 0.034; 4.06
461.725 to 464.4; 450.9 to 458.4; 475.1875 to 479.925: 0.065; 4.18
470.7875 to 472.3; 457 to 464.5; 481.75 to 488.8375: 0.008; 4.02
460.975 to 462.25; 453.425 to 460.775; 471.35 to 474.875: 0.000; 4.14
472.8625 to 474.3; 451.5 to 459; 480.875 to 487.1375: -0.046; 3.99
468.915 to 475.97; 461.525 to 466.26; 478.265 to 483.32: 0.023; 4.09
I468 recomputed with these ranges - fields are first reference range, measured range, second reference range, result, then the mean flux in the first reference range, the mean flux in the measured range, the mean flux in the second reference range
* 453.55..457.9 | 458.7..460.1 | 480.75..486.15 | -0.02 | 4.14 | 4.2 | 4.01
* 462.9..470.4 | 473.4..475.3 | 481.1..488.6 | -0.04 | 4.03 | 4.12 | 3.89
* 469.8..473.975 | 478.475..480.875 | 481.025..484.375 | -0.04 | 4.05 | 4.18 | 4.04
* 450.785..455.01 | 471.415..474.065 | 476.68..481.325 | 0.03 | 4.17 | 4.08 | 4.19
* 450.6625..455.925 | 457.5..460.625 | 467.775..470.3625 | -0.02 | 4.16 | 4.19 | 4.04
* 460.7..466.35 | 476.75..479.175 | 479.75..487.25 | -0.07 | 4.08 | 4.22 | 3.93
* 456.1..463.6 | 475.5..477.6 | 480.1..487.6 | -0.07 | 4.15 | 4.24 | 3.91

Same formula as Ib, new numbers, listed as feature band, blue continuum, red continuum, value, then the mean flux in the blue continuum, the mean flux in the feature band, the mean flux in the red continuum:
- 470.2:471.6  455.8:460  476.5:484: 0.037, 4.16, 4.01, 4.14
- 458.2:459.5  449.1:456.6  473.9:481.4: -0.011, 4.16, 4.21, 4.19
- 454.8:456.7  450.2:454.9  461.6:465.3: 0.002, 4.16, 4.13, 4.09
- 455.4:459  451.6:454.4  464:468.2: -0.010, 4.15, 4.15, 4.03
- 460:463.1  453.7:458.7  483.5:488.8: -0.013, 4.15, 4.14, 3.82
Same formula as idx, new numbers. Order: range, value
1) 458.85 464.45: 4.13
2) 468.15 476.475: 4.09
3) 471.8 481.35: 4.17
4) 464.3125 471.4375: 4.03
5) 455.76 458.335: 4.14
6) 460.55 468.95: 4.06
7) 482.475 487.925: 3.82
